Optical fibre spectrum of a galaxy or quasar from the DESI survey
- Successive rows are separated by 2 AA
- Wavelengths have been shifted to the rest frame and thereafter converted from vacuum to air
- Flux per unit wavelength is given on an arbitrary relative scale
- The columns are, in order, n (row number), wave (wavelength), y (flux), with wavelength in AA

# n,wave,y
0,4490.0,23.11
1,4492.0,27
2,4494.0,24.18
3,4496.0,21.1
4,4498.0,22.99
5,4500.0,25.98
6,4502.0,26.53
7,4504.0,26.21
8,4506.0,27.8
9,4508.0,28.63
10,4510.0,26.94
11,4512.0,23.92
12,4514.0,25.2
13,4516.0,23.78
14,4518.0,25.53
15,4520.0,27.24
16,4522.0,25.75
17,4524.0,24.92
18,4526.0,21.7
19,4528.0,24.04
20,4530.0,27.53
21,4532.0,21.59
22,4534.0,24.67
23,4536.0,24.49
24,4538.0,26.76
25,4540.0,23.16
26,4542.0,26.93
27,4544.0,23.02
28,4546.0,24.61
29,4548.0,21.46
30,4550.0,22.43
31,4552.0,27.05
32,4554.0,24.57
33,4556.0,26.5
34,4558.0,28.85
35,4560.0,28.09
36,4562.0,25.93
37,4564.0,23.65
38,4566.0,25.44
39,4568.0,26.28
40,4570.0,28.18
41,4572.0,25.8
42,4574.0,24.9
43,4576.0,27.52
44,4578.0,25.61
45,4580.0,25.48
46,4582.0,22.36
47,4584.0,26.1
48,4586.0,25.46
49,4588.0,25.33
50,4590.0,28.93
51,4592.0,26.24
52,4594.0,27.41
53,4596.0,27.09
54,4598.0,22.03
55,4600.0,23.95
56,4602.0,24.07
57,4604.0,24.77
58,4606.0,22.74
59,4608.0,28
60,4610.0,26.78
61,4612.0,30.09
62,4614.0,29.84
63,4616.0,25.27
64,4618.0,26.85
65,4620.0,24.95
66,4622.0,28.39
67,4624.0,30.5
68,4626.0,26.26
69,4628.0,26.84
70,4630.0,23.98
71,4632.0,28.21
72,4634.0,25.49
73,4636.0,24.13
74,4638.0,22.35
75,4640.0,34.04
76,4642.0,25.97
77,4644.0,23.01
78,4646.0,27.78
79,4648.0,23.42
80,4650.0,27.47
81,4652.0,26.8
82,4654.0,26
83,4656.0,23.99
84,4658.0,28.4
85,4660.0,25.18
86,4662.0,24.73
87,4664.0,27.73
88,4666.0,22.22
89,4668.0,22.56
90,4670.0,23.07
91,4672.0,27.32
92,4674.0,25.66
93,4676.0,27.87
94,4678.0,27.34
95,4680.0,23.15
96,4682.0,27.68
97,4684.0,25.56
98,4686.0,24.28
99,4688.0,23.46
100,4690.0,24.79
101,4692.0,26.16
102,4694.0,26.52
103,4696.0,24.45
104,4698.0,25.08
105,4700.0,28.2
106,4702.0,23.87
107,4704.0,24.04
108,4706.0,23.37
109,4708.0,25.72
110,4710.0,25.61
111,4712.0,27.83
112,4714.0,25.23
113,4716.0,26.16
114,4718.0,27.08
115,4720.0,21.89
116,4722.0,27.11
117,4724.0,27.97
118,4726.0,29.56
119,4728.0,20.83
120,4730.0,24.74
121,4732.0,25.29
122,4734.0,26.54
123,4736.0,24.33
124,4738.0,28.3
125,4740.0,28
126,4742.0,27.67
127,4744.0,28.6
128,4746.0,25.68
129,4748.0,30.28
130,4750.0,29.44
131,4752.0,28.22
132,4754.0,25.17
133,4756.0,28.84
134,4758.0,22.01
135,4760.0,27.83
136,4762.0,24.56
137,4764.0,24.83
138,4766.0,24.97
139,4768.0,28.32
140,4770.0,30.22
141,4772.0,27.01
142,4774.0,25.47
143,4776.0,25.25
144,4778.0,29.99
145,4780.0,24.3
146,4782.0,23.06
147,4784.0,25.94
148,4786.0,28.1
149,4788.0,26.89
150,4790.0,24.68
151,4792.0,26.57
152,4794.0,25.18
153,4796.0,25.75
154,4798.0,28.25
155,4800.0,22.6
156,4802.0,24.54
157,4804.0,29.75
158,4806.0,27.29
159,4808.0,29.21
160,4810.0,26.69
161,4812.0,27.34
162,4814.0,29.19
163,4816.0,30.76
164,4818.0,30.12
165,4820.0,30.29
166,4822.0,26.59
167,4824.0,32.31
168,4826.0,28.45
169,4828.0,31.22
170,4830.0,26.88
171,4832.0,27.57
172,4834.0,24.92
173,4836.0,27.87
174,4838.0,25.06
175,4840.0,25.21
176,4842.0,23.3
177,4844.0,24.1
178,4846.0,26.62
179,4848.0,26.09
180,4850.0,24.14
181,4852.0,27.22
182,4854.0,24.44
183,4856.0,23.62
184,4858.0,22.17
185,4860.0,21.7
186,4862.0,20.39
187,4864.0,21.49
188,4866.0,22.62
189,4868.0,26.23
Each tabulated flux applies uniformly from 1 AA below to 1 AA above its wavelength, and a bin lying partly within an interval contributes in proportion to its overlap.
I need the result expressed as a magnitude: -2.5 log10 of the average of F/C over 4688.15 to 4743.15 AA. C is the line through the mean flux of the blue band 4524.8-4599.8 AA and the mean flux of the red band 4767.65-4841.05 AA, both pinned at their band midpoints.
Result 0.03 mag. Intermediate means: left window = 25.3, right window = 27.3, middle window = 25.8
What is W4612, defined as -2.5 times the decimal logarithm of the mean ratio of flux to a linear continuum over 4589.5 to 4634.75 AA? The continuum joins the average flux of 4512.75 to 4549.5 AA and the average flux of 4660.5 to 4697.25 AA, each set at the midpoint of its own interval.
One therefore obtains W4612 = -0.064 mag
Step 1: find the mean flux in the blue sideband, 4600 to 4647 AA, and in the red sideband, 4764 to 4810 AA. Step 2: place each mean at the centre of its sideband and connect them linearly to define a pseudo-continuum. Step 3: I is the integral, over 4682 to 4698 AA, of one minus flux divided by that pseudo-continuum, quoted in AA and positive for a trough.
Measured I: 0.77 AA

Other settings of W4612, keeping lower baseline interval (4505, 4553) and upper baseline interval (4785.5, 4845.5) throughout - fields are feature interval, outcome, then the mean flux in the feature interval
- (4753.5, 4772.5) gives 0.017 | 26.4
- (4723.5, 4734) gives 0.037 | 25.7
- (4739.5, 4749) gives -0.055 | 28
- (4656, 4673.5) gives 0.039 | 25.1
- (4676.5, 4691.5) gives 0.037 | 25.3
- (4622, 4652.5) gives -0.028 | 26.5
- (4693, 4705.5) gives 0.043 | 25.3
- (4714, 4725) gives 0.020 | 26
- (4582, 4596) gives -0.037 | 26.3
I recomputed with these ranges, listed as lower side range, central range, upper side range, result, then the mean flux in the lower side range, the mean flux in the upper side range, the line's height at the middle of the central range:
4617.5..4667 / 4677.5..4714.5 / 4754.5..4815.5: 1.33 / 26.2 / 26.5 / 26.3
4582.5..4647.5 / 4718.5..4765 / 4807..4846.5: 1.21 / 26.3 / 27.7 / 27.1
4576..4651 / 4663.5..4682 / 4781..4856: 0.75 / 26.2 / 26.8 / 26.4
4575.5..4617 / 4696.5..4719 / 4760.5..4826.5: 0.82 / 25.9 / 27.1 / 26.6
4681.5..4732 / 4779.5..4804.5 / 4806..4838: 1.74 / 25.5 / 28.5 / 27.7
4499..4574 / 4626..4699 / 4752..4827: 1.59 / 25.4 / 27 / 26.2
